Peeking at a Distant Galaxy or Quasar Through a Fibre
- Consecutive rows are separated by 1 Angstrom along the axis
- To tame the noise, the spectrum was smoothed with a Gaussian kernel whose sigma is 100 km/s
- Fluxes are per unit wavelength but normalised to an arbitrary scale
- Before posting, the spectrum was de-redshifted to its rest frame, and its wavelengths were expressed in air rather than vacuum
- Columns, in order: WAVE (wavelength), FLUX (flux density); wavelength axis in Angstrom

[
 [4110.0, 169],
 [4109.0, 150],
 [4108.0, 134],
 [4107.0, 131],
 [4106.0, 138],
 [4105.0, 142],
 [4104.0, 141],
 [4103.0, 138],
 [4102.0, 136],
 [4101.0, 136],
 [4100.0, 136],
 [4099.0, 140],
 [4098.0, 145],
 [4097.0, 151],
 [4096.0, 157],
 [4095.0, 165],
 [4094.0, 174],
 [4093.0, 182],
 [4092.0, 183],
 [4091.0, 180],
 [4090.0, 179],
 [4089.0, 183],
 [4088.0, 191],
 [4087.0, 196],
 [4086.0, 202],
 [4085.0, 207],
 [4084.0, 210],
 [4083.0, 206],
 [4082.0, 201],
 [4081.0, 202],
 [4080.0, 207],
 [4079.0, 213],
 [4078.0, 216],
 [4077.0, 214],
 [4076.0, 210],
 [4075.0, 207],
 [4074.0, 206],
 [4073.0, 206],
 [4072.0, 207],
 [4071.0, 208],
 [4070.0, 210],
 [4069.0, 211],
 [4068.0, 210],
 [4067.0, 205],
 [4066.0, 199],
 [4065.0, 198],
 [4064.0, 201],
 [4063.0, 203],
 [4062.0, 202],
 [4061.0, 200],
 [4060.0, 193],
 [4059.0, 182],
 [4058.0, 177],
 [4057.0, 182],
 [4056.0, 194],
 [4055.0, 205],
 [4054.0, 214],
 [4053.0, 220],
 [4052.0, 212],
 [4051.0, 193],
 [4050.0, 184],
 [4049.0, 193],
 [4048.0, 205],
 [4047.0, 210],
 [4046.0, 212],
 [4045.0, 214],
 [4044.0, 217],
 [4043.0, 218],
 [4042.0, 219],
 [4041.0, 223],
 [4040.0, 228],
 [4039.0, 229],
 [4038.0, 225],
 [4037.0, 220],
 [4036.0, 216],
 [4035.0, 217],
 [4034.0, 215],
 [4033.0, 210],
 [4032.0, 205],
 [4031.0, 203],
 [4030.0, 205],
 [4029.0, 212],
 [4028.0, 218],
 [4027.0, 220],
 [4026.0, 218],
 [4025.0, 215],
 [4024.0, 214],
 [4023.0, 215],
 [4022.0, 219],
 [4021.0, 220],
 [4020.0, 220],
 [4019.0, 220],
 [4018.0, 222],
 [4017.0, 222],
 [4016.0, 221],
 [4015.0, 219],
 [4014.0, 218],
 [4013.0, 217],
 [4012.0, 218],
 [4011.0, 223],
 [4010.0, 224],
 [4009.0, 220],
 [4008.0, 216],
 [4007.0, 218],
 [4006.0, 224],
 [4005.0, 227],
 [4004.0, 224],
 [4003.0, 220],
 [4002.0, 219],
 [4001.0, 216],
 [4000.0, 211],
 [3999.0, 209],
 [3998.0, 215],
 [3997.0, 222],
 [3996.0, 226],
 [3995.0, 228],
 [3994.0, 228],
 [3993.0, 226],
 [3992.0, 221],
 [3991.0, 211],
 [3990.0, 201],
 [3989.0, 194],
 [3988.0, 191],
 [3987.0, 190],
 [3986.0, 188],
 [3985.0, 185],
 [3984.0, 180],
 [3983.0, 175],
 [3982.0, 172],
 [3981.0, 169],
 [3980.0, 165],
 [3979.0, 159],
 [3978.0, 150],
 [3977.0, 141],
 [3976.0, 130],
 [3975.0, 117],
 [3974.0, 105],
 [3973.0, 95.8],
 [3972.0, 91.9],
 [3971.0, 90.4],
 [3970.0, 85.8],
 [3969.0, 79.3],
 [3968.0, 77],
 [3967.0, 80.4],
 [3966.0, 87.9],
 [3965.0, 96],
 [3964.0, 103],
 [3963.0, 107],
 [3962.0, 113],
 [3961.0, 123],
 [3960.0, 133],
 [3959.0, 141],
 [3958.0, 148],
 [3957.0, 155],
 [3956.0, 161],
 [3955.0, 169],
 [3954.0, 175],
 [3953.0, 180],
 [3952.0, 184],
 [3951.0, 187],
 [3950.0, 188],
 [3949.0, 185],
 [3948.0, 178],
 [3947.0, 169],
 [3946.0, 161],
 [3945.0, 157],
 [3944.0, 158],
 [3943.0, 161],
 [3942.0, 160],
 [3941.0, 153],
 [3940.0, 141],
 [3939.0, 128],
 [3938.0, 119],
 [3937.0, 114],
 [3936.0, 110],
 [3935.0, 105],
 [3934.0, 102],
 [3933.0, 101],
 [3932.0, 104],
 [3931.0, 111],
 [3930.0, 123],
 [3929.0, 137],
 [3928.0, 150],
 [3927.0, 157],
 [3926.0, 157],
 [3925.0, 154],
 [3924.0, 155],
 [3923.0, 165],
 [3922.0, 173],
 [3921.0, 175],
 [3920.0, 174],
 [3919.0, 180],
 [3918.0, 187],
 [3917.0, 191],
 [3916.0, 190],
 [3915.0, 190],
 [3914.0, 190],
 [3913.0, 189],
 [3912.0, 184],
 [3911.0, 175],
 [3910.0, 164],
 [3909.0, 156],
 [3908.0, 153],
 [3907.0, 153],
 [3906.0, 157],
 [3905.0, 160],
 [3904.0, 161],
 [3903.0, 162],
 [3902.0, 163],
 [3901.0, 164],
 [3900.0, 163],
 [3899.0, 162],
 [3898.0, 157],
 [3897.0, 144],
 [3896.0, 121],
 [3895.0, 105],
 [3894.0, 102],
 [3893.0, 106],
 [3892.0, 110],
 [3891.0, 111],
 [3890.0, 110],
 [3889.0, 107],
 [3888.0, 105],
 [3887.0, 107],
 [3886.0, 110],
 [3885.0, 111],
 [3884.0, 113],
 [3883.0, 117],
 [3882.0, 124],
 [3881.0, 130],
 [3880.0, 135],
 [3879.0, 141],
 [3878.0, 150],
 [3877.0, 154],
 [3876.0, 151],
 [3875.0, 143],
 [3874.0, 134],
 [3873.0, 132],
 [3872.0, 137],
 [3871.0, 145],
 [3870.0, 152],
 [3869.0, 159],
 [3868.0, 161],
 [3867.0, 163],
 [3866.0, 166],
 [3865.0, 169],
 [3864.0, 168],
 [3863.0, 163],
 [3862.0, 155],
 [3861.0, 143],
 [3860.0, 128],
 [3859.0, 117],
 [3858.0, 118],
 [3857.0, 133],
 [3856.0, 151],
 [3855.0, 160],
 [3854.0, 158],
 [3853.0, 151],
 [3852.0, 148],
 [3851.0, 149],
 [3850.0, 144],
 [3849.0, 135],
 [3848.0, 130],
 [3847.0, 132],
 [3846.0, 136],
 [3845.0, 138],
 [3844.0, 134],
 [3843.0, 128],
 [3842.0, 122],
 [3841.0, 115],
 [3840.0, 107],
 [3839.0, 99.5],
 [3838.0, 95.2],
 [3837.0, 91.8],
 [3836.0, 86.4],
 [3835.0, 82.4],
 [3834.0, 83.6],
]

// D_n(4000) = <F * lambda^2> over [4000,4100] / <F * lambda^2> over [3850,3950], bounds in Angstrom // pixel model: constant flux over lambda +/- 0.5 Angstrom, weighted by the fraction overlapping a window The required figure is 1.51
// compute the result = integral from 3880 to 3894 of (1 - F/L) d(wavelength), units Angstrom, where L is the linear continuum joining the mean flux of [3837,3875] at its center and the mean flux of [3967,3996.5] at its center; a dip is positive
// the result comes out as 3.05 Angstrom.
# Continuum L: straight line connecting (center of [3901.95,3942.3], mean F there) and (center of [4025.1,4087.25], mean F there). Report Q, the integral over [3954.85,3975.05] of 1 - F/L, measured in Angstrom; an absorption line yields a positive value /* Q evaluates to 7.0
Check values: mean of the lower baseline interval 153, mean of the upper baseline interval 208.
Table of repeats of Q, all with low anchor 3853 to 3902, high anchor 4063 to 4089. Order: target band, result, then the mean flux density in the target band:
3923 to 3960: 2.6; 148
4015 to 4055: -4.9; 214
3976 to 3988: 0.2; 170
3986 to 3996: -1.9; 210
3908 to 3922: -2.7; 179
